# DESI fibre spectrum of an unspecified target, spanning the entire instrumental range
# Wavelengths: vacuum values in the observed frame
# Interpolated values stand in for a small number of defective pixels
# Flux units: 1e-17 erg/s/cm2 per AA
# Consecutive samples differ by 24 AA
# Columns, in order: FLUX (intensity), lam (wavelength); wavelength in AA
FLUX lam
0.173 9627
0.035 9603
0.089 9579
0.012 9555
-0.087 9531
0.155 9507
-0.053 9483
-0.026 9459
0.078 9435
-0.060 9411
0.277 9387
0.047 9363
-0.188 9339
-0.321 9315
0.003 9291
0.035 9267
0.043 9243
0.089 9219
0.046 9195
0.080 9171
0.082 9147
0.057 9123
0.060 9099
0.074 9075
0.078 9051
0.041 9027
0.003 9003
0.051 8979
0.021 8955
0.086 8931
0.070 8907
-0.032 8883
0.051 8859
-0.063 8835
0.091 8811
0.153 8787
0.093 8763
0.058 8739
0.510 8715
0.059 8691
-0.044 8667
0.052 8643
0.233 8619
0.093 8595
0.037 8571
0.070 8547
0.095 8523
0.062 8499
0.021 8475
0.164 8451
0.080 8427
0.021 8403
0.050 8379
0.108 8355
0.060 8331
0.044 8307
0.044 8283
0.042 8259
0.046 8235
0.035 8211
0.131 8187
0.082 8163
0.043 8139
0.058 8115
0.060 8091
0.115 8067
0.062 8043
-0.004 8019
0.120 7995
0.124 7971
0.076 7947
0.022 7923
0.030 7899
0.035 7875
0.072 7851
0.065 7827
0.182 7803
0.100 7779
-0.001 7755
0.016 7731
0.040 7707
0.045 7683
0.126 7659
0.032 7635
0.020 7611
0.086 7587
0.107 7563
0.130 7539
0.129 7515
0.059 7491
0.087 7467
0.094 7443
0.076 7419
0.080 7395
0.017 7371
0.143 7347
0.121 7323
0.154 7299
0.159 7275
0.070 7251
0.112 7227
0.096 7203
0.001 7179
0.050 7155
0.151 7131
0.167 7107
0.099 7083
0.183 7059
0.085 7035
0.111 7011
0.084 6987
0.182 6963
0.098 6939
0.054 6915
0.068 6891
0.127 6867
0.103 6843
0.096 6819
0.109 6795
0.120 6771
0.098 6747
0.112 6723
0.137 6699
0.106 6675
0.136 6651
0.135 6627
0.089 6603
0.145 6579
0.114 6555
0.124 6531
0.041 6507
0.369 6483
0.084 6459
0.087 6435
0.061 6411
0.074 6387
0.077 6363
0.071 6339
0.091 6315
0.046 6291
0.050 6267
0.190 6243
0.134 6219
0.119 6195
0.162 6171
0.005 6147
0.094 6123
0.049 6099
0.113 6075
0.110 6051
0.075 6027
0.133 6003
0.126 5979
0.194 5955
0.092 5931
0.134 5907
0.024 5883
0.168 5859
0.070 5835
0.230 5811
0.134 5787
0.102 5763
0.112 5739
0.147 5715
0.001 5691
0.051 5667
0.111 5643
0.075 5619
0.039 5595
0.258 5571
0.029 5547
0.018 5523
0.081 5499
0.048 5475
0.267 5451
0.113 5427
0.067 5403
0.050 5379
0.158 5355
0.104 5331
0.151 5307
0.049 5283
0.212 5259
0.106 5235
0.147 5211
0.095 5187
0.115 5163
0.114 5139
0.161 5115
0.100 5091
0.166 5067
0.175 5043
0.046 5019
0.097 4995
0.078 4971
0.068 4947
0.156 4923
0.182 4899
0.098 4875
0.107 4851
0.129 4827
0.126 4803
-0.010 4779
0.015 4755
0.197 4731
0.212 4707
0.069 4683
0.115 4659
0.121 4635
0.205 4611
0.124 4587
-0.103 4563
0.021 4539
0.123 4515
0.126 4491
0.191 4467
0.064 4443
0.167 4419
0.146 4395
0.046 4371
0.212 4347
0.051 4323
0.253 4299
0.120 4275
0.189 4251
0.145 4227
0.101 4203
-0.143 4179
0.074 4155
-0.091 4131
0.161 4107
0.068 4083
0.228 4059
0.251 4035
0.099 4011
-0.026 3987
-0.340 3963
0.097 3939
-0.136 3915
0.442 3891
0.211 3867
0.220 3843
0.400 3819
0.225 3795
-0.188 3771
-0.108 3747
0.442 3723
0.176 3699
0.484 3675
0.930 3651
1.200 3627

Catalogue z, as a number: 0.739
